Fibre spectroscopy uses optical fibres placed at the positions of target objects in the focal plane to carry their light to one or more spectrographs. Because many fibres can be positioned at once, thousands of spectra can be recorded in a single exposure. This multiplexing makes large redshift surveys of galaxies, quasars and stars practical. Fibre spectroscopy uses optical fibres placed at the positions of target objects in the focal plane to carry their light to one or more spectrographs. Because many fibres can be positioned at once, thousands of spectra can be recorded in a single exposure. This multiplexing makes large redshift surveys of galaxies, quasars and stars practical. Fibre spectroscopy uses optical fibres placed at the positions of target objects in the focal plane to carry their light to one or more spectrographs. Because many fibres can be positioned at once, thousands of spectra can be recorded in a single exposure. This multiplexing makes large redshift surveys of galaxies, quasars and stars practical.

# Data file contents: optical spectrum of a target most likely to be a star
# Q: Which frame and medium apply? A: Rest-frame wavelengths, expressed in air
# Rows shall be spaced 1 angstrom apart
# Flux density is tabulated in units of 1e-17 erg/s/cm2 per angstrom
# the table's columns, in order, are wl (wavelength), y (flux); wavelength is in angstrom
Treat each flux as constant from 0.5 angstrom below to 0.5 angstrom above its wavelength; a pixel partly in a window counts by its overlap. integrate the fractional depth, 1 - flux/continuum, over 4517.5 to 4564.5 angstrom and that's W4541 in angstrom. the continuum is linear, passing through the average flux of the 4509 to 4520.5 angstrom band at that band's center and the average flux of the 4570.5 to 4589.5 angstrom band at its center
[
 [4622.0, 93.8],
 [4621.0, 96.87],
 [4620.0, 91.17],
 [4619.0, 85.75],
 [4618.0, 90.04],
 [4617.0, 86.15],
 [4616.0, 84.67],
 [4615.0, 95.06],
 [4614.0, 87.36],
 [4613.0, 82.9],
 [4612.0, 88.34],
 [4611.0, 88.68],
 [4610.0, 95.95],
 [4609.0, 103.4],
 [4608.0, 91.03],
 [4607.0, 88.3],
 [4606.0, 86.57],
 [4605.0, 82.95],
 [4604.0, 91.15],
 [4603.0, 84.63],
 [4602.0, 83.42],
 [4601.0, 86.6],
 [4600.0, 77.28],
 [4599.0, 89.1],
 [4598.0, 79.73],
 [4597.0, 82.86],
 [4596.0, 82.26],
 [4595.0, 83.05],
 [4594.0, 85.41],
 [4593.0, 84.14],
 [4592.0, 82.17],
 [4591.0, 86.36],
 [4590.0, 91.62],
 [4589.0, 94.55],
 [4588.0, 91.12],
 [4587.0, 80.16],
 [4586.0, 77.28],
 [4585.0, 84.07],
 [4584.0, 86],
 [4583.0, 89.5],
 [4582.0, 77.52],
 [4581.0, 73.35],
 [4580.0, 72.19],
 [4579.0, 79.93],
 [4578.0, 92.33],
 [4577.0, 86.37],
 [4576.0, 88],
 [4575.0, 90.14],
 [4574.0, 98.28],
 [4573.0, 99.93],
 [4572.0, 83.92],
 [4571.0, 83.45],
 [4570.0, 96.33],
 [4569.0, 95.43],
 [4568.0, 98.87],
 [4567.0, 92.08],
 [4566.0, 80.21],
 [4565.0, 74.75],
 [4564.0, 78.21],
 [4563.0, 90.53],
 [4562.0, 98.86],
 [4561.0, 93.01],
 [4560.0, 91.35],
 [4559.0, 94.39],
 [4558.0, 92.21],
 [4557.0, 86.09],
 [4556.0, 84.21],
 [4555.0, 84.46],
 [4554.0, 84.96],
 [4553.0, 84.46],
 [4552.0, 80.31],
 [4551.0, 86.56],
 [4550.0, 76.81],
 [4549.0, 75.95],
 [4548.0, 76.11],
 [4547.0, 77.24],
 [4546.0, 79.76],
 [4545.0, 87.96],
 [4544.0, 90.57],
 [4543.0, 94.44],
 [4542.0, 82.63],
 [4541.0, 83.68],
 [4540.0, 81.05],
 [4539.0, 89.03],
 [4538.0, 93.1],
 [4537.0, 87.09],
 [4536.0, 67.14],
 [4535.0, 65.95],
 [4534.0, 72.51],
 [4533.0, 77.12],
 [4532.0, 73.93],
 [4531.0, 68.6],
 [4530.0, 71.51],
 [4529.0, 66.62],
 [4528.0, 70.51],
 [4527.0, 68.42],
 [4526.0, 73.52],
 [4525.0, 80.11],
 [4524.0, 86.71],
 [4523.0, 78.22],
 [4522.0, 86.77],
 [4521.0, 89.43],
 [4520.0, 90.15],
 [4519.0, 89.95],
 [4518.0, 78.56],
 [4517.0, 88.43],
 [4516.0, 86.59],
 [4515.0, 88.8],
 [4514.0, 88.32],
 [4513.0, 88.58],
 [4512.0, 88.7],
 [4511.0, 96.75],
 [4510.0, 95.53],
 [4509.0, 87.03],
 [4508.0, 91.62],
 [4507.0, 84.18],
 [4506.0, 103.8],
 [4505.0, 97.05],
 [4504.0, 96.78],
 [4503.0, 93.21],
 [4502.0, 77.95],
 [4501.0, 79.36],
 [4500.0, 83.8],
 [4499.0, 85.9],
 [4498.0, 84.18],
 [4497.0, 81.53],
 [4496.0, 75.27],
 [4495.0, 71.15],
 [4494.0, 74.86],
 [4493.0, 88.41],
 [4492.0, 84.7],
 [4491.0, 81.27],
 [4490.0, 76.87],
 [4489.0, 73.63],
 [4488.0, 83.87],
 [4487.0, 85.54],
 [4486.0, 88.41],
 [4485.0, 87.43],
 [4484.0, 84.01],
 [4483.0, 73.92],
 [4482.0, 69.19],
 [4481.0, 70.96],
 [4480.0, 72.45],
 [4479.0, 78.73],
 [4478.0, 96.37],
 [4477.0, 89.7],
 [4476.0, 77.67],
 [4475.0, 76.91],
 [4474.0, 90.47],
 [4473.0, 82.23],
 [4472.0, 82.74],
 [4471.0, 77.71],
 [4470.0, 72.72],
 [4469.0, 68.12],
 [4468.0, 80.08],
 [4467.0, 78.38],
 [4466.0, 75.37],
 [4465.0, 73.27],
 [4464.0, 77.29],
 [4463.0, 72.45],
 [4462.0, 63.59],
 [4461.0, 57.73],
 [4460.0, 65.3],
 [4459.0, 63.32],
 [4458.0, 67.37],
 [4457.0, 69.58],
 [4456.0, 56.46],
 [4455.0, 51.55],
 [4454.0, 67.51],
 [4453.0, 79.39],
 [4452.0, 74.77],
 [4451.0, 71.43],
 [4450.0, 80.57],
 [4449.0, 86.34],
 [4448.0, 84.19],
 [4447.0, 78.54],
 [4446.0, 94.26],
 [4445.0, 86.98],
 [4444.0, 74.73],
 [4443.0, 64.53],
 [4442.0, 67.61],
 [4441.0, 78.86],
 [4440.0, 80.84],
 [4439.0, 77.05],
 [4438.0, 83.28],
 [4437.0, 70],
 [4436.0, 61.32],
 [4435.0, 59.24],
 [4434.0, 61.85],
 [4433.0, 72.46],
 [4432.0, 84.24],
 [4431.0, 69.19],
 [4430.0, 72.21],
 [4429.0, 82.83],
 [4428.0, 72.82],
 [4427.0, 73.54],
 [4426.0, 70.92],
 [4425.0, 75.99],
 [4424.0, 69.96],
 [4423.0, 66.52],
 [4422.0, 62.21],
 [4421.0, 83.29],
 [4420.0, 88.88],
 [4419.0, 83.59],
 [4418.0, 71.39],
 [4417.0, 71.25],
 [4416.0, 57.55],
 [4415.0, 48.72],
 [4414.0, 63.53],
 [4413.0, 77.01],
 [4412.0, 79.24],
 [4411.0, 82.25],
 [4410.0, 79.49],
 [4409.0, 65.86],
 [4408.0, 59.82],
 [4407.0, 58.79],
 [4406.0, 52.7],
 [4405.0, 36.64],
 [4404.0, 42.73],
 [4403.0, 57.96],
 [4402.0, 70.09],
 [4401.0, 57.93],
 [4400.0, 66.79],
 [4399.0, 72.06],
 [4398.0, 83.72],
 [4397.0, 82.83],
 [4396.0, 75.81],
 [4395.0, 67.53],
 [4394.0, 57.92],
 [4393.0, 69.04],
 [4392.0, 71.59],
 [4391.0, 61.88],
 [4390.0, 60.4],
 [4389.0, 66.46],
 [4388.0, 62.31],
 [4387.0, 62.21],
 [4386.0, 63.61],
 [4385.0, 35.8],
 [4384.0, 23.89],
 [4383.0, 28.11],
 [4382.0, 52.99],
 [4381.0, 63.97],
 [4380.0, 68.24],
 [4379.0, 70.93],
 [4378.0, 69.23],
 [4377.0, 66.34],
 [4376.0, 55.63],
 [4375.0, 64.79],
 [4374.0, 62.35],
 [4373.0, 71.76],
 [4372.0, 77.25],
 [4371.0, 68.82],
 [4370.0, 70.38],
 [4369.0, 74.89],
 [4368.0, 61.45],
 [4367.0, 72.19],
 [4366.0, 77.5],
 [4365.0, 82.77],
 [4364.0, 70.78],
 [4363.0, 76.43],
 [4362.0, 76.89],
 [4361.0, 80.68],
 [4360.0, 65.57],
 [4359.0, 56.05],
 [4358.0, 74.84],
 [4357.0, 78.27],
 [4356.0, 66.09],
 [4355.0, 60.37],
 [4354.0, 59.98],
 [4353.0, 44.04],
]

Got 3.0 angstrom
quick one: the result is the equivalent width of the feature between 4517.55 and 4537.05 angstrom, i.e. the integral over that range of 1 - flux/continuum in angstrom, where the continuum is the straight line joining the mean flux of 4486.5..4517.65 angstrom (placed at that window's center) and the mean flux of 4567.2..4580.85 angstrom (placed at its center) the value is 2.3 angstrom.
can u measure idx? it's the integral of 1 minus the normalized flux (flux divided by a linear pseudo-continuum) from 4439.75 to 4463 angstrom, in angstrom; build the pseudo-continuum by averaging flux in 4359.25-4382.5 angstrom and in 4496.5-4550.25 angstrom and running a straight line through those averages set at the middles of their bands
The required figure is 1.3 angstrom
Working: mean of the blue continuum 69.5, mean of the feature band 72.3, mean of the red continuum 83.3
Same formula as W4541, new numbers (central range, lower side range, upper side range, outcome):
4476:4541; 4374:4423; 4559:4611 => -4.15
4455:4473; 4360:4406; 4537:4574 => 1.12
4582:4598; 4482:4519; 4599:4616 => 0.52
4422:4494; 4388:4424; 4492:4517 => 2.07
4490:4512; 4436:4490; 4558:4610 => -1.86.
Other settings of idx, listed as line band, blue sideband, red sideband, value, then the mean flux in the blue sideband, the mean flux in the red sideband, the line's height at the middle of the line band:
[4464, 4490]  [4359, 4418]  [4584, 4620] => -1.91 angstrom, 65.1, 86.7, 74.1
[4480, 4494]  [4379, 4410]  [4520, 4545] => -1.32 angstrom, 60.5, 79.5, 73.2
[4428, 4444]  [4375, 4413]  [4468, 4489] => -0.26 angstrom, 62.5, 80.3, 71.3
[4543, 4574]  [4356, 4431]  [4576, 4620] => -1.75 angstrom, 67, 85.9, 82.3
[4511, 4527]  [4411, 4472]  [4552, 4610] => -0.95 angstrom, 72.7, 86.9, 80.6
